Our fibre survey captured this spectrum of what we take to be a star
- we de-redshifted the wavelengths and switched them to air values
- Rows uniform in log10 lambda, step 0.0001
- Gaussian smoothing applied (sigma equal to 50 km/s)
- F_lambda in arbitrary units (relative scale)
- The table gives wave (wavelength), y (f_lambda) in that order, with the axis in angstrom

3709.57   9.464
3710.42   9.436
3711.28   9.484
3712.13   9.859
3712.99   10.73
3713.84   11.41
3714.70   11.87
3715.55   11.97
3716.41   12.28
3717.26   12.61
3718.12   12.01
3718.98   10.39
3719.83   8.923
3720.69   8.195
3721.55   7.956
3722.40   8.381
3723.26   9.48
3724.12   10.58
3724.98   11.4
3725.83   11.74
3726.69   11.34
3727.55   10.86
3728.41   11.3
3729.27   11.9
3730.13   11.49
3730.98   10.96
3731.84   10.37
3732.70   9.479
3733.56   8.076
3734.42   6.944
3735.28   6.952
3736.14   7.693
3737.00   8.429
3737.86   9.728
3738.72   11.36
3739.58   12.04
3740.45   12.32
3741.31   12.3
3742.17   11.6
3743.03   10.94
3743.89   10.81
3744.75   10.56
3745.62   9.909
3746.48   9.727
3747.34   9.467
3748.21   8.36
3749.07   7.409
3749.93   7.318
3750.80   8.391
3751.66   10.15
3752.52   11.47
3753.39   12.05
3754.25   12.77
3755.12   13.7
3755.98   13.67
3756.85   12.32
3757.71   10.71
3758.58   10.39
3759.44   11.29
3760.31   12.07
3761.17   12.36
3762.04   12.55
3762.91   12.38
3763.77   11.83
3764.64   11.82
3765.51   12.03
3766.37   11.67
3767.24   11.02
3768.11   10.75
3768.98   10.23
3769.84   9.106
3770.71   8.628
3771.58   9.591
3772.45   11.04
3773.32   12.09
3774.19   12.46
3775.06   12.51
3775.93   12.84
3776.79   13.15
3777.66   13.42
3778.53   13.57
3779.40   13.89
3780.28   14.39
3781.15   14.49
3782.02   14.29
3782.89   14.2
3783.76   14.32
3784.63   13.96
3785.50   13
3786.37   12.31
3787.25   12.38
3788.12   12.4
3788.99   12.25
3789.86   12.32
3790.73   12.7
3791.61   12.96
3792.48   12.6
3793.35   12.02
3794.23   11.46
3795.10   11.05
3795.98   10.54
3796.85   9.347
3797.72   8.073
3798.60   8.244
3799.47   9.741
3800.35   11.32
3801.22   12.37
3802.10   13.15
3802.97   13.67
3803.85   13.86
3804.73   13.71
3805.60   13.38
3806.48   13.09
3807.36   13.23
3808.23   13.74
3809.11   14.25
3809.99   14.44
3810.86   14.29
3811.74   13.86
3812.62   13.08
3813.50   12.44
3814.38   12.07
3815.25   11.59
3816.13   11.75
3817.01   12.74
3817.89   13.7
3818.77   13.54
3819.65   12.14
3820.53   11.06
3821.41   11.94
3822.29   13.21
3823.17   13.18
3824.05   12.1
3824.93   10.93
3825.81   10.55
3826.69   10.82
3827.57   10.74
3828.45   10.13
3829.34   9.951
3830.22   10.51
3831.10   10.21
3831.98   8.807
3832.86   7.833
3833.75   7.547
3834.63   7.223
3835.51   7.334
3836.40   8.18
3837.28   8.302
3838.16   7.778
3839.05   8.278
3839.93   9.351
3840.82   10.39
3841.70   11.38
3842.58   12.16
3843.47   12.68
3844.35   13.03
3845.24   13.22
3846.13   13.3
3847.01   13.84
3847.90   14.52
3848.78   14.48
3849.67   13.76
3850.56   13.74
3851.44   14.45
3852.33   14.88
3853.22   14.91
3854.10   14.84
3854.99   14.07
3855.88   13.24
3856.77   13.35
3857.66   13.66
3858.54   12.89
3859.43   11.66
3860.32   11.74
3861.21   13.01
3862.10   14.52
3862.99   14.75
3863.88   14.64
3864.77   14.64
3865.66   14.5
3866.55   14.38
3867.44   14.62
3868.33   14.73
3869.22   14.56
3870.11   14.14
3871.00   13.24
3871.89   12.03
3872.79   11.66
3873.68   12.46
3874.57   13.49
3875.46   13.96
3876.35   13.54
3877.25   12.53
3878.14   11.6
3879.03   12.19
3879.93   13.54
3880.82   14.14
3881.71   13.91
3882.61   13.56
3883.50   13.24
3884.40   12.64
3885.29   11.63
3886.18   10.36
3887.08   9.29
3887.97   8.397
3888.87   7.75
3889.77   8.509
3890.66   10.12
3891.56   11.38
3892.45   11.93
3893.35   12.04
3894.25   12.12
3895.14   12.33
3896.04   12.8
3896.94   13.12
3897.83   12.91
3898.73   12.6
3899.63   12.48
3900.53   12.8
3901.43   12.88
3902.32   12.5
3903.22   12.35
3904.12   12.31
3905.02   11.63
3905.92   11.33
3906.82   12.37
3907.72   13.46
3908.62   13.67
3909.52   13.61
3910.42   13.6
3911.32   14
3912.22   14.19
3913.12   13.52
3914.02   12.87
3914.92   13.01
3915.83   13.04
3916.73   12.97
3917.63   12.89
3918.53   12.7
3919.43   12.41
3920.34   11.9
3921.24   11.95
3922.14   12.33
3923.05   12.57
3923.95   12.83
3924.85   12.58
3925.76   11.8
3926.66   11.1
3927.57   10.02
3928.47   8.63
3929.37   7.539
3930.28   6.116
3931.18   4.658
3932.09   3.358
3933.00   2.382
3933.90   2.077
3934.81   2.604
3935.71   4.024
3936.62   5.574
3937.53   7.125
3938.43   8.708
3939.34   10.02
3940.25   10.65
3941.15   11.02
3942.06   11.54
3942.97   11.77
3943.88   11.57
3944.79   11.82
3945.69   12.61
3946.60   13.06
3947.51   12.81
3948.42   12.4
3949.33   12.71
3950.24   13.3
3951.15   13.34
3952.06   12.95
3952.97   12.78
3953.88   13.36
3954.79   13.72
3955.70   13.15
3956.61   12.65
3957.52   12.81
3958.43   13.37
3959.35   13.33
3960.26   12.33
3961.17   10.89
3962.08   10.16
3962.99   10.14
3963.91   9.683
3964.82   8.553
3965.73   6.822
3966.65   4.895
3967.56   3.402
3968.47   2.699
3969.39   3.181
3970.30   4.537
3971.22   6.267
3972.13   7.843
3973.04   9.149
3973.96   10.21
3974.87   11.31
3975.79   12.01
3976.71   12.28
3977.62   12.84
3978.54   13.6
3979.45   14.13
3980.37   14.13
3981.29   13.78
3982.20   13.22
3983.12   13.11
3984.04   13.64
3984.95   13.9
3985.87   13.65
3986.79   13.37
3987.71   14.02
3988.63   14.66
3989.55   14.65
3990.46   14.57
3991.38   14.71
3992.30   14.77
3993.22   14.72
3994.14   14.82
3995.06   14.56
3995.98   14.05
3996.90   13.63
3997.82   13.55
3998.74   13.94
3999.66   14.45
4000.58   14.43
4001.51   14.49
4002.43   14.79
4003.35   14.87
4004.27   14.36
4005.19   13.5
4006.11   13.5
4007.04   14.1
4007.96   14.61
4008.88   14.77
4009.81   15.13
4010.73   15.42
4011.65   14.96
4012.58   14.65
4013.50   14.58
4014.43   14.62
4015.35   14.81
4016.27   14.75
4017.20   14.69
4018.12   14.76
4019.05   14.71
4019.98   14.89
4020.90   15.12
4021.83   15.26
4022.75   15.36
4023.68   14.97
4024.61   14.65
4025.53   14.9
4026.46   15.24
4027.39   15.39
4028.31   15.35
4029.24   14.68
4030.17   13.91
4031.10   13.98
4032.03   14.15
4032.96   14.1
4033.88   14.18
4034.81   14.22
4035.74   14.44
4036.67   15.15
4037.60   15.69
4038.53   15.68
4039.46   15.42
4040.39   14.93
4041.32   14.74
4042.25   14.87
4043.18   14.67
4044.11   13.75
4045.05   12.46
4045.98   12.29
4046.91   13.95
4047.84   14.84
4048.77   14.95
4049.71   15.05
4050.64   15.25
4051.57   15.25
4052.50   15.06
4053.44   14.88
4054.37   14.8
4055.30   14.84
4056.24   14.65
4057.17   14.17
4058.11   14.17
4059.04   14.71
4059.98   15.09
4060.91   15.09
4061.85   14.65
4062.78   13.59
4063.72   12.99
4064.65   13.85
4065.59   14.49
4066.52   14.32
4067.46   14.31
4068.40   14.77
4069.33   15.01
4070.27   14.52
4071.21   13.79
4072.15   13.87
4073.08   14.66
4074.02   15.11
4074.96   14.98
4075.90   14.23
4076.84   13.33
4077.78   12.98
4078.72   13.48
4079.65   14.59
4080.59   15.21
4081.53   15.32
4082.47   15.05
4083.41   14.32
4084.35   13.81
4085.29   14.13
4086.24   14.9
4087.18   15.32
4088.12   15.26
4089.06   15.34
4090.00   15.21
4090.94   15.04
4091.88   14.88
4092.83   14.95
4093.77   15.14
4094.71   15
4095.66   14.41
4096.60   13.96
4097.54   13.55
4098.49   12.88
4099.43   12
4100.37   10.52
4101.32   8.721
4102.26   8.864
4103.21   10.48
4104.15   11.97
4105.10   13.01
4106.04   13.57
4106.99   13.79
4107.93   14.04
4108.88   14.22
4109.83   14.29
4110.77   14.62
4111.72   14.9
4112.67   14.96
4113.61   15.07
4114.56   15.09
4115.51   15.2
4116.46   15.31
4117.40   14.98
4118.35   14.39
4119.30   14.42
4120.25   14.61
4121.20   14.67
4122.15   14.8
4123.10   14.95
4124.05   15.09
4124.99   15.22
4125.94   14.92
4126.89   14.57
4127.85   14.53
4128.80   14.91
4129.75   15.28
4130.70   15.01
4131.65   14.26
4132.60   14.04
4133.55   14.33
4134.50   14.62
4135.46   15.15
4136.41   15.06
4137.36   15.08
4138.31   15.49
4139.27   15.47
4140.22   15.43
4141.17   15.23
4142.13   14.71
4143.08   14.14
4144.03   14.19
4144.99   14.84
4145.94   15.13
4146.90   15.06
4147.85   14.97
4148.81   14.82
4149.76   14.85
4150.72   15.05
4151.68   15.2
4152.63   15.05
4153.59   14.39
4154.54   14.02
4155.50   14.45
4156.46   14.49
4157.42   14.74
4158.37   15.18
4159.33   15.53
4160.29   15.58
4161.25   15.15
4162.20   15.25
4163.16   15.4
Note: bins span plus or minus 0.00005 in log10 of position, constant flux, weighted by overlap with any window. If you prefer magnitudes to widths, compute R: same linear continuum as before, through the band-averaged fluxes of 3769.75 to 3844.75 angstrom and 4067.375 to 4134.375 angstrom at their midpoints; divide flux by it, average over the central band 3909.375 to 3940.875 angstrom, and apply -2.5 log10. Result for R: 0.27 mag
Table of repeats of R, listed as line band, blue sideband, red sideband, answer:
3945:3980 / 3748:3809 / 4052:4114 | 0.23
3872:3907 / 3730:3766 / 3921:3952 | -0.22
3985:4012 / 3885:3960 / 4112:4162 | -0.15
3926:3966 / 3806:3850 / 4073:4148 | 0.26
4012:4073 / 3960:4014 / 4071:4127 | -0.11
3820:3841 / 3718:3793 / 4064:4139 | 0.20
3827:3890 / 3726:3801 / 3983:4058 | 0.03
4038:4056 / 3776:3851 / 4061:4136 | -0.06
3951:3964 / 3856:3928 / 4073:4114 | 0.06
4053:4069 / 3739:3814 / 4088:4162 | -0.04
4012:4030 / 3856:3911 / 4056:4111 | -0.10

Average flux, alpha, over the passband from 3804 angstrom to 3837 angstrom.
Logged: 11.6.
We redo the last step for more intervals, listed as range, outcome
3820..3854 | 11.3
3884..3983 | 10.8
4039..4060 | 14.5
